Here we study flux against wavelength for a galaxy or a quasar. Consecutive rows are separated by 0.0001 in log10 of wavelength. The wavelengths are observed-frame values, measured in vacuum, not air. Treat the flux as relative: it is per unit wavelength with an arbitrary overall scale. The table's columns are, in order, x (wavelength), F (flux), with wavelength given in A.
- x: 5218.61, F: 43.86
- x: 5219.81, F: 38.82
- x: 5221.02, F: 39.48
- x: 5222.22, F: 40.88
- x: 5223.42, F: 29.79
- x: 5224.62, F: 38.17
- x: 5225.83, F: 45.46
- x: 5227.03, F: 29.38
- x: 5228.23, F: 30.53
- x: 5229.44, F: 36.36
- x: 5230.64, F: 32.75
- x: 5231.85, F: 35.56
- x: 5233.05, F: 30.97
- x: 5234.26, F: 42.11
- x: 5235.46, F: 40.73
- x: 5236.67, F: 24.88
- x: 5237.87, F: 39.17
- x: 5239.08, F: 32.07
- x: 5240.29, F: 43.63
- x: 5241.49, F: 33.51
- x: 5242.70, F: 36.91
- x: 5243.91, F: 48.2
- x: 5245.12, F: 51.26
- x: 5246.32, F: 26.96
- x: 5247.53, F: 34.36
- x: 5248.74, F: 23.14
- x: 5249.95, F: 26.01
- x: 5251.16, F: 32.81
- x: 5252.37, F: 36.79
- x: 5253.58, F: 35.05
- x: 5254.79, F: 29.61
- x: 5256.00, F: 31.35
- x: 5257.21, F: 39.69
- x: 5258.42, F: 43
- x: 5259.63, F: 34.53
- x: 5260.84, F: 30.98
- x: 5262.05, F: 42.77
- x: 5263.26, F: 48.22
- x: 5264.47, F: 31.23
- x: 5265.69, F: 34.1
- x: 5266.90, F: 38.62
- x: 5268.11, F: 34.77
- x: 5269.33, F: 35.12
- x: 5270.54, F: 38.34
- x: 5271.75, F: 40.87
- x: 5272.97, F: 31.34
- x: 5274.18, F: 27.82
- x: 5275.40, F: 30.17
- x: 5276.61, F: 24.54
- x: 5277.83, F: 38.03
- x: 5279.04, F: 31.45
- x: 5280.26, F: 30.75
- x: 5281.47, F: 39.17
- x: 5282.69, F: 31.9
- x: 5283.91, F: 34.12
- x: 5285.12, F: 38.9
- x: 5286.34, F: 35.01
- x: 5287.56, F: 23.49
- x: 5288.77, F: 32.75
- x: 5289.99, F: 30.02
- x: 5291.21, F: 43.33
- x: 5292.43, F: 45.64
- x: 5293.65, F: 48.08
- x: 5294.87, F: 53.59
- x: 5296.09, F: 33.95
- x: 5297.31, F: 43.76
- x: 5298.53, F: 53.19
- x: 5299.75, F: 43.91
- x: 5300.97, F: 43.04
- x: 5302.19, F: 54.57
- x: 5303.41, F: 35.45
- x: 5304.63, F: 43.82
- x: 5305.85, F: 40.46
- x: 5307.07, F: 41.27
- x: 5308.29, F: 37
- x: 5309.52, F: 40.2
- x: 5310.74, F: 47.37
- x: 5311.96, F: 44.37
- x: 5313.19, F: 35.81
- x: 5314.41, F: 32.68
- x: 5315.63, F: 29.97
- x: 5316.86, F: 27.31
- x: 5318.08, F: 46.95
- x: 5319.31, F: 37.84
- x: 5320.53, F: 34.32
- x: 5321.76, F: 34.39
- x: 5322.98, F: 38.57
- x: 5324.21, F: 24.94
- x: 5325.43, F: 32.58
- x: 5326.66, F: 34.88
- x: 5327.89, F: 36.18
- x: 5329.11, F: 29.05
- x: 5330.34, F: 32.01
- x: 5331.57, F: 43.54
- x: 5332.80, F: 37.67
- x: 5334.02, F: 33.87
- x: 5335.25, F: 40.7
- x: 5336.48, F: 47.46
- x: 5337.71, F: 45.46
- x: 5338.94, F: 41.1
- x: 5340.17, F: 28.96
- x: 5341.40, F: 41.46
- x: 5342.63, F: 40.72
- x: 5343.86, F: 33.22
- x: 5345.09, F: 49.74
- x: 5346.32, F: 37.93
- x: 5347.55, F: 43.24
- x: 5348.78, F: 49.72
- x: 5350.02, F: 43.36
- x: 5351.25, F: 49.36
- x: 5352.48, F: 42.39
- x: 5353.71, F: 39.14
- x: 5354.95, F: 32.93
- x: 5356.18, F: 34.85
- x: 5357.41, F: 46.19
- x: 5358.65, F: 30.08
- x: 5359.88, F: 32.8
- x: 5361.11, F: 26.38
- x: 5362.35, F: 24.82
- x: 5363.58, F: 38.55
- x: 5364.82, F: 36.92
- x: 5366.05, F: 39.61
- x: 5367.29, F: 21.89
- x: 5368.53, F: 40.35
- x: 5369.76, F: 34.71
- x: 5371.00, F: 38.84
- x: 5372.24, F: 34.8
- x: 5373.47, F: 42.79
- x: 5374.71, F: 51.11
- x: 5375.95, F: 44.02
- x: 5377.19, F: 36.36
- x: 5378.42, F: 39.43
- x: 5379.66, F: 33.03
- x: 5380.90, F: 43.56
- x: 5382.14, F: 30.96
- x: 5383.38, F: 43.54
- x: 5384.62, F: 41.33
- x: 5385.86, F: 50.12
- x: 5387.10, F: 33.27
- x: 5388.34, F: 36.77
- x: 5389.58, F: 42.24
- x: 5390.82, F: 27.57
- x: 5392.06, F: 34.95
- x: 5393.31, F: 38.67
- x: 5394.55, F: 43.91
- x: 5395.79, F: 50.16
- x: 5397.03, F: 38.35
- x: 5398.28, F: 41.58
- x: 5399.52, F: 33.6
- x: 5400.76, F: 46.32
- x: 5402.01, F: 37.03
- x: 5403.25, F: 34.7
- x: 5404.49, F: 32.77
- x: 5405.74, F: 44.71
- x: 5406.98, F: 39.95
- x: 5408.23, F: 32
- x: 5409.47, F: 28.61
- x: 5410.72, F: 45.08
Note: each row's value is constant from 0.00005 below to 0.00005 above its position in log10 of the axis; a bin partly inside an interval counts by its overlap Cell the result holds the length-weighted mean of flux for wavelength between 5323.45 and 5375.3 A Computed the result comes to 37.8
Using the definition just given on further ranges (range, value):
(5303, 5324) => 37.9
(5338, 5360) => 40.1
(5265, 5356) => 38.1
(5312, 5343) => 36.4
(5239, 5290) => 34.8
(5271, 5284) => 32.7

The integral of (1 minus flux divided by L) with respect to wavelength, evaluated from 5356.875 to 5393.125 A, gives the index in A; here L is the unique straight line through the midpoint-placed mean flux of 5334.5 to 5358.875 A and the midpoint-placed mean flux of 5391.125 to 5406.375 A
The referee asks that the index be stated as 2.7 A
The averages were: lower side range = 41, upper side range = 39.5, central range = 37.1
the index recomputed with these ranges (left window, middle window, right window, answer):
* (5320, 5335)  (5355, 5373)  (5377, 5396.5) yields 1.5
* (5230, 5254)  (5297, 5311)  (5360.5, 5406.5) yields -2.7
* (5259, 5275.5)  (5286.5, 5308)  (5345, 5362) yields -2.6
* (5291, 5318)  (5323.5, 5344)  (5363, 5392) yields 1.8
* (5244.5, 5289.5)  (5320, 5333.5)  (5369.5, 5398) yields 1.0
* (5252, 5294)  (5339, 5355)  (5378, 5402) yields -1.4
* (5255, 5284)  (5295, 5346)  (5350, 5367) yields -4.5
